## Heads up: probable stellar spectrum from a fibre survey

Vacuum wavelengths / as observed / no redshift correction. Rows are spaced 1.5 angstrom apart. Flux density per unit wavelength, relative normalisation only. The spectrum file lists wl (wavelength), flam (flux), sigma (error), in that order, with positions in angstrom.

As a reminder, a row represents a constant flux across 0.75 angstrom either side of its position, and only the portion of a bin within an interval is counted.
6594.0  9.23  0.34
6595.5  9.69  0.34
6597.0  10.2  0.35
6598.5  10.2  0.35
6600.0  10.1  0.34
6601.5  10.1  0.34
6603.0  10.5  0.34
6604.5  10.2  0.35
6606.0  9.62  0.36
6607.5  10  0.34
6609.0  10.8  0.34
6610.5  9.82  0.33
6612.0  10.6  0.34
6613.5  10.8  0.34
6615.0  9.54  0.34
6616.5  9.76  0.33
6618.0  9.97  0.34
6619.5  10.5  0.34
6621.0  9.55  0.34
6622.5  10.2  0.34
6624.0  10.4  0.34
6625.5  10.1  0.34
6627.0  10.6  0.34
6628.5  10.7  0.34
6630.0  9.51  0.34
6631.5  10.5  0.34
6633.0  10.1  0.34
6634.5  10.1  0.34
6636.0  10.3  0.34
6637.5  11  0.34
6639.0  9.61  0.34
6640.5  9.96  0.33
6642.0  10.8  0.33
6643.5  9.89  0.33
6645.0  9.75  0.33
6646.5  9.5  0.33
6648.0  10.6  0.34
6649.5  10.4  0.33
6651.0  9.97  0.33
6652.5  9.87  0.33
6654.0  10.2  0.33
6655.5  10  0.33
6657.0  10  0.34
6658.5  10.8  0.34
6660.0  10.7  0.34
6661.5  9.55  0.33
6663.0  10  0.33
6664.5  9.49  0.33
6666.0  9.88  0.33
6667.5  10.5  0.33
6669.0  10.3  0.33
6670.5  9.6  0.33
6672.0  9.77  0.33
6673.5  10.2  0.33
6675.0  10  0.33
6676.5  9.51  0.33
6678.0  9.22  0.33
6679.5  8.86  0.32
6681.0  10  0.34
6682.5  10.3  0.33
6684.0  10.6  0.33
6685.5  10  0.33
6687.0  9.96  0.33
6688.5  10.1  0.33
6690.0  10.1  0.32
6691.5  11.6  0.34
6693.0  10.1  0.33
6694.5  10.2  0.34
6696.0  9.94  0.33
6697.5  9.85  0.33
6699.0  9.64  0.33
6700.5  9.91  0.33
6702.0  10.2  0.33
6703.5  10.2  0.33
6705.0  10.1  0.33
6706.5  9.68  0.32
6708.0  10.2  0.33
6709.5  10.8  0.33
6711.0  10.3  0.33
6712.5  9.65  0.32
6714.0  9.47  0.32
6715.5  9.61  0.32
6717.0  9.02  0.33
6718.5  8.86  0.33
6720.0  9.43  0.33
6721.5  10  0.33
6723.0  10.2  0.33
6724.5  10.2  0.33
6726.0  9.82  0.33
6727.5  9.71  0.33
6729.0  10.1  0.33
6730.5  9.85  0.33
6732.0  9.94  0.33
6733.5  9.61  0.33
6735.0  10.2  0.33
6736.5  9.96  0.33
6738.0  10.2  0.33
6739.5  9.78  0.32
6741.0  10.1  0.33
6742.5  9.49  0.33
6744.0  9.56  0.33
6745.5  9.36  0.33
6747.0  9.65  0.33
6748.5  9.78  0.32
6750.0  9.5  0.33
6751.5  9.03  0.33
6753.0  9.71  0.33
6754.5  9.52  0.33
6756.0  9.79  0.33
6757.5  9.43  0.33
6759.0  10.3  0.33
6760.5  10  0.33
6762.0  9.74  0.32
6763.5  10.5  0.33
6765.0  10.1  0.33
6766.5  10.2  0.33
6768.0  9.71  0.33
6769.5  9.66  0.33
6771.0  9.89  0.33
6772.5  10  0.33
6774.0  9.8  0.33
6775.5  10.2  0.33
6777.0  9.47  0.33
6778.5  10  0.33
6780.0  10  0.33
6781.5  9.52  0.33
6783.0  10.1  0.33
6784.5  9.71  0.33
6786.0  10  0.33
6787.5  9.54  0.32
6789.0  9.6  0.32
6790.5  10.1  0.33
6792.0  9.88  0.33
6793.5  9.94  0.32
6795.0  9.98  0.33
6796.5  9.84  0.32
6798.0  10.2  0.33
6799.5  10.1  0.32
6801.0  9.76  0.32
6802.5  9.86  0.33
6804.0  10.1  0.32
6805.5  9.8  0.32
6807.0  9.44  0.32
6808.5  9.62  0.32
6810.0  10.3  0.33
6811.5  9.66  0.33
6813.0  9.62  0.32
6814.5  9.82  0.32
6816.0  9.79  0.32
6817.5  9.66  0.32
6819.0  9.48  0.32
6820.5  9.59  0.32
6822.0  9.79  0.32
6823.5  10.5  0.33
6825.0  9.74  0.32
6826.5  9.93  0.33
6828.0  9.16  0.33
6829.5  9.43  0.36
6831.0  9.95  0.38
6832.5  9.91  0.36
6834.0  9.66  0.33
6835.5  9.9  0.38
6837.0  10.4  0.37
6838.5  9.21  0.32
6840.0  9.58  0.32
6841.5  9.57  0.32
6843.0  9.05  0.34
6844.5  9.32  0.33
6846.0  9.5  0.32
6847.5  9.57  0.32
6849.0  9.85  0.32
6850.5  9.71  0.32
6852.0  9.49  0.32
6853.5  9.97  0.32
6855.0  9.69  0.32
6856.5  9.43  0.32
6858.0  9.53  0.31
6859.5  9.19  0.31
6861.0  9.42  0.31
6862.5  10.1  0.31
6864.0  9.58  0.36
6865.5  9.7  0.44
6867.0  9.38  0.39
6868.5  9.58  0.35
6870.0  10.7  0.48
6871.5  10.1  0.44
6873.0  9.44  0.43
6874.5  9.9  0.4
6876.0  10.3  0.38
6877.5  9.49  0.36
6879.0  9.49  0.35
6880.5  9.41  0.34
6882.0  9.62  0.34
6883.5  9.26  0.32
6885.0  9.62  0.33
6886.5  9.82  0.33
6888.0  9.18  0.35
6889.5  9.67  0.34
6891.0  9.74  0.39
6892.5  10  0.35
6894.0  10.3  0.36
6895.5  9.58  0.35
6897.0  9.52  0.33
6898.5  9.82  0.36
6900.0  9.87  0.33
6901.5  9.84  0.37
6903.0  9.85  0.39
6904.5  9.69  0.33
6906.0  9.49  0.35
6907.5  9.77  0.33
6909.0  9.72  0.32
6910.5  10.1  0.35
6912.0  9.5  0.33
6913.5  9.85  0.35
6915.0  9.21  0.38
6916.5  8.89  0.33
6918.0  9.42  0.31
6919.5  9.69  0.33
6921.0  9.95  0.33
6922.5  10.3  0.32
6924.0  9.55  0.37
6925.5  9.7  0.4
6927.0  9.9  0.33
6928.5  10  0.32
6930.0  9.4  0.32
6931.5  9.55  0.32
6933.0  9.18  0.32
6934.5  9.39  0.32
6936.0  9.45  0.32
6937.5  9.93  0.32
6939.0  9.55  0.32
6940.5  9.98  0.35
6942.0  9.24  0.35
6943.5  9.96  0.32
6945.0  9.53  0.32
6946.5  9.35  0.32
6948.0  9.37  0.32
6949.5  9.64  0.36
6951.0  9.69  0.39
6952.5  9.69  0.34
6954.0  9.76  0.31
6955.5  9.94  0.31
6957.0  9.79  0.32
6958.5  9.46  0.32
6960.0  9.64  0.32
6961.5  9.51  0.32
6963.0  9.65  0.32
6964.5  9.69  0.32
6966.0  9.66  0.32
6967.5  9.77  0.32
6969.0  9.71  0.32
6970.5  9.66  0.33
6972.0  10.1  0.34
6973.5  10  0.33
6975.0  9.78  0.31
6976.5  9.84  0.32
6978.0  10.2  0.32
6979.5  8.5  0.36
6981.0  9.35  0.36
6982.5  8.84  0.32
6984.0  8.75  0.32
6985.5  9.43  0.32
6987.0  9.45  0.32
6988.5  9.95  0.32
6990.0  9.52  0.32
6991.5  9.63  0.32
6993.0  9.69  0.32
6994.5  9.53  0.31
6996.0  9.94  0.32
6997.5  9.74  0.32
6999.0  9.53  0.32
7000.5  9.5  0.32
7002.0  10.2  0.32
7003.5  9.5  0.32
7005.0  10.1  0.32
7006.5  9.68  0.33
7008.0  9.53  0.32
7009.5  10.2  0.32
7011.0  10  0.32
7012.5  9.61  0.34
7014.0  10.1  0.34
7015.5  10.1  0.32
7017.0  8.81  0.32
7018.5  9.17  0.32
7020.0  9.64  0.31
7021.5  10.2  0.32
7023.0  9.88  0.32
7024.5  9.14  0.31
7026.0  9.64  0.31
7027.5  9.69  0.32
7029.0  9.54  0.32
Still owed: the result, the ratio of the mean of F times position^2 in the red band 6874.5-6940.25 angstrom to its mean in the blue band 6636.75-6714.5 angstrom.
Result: 1.03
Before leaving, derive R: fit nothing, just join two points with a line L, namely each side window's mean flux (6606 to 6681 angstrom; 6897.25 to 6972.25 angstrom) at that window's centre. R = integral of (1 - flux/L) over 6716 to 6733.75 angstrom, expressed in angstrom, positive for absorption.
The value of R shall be 0.4 angstrom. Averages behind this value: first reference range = 10.1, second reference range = 9.66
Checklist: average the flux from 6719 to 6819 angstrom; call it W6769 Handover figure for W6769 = 9.83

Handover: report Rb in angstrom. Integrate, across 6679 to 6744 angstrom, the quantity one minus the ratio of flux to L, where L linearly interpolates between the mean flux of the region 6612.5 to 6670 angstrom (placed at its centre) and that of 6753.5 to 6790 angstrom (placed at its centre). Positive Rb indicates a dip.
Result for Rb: 0.3 angstrom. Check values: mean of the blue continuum 10.1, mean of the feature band 9.95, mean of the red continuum 9.87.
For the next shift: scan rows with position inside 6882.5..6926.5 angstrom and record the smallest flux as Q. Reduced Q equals 8.89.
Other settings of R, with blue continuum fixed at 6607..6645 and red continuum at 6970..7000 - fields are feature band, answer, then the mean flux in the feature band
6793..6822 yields 0.18 angstrom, 9.82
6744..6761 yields 0.58 angstrom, 9.63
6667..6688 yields 0.41 angstrom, 9.91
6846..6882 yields 0.33 angstrom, 9.69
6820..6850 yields 0.46 angstrom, 9.68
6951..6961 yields -0.09 angstrom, 9.71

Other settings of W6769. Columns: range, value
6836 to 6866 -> 9.59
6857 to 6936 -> 9.67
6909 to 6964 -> 9.63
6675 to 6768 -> 9.88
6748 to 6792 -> 9.83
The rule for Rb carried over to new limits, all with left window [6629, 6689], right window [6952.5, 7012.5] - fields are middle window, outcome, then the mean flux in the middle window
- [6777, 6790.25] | 0.1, 9.8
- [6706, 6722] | 0.4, 9.73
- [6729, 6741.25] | 0.0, 9.96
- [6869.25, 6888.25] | 0.1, 9.73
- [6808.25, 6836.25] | 0.2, 9.77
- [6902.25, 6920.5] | 0.3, 9.6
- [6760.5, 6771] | -0.1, 9.98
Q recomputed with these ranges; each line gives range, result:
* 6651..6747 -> 8.86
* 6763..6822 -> 9.44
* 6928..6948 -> 9.18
